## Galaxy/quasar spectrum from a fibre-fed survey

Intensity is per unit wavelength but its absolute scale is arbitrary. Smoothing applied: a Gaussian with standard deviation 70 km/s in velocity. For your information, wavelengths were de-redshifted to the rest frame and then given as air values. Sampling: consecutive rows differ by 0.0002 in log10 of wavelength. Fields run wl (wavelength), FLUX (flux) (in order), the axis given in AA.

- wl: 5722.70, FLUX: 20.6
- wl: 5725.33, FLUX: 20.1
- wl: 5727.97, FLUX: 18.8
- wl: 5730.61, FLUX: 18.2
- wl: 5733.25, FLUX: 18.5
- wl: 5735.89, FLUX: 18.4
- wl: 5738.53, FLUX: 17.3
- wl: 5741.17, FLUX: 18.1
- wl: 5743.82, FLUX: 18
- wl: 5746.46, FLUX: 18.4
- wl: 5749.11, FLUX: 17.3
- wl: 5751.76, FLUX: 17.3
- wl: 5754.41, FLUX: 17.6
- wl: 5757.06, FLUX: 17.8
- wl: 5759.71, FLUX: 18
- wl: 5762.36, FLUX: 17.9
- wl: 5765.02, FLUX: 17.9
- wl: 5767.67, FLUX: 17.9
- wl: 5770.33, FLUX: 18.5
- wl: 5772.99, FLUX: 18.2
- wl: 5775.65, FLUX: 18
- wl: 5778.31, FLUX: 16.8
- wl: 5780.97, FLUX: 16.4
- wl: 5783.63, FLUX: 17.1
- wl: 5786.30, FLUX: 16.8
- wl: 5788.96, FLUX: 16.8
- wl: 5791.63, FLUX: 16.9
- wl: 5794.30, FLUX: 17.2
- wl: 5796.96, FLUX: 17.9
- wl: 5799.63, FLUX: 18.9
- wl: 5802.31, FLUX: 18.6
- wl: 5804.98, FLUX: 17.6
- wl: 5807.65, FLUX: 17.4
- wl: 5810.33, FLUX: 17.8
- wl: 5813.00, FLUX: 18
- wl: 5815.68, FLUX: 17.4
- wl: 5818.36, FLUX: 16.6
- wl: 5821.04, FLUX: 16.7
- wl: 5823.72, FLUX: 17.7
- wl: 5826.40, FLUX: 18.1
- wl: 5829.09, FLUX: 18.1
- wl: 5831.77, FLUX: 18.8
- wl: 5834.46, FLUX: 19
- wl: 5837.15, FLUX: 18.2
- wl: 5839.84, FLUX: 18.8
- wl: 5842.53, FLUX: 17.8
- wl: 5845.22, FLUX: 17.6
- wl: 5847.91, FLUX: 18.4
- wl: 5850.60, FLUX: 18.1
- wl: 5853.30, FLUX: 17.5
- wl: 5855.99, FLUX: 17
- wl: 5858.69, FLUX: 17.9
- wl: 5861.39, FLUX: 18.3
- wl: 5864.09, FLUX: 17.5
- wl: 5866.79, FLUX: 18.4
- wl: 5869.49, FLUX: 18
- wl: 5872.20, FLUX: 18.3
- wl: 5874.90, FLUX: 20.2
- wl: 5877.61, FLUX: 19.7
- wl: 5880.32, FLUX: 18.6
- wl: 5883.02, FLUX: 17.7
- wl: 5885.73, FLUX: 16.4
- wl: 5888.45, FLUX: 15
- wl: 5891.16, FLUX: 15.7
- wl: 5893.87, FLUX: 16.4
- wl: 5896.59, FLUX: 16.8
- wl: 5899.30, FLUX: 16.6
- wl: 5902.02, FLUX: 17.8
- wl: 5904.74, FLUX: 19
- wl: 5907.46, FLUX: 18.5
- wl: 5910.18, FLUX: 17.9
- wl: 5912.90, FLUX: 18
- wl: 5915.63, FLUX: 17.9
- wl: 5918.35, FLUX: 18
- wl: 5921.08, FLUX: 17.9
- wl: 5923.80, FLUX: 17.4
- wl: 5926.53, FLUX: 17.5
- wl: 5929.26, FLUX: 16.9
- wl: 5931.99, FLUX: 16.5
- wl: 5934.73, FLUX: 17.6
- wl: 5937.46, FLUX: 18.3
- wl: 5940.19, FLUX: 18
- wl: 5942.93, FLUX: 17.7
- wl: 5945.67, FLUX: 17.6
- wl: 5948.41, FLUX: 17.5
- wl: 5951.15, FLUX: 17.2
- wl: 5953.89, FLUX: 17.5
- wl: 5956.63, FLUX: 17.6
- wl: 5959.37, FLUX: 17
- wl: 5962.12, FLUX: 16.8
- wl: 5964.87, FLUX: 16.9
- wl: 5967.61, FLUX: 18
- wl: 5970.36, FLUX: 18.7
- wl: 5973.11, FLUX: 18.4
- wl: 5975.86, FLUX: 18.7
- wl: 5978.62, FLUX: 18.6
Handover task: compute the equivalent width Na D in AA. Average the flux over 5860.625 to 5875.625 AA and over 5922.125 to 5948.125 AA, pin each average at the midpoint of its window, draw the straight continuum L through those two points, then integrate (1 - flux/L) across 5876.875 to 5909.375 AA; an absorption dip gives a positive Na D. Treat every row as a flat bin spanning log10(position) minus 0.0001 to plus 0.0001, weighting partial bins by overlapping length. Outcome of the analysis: 1.3 AA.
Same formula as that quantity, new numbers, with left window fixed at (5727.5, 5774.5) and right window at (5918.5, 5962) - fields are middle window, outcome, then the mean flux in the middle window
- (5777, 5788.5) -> 0.7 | 16.8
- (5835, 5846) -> -0.3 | 18.2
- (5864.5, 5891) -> -0.4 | 17.9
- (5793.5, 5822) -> 0.3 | 17.7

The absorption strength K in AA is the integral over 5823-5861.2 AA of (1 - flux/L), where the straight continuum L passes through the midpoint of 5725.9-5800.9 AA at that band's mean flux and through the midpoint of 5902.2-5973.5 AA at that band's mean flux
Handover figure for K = -0.7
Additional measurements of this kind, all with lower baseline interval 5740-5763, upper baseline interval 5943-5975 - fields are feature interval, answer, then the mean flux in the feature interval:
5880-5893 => 0.8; 16.5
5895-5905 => 0.2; 17.4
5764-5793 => 0.7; 17.4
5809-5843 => -0.4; 17.9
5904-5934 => -0.2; 17.7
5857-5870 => -0.2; 18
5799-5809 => -0.2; 18.1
